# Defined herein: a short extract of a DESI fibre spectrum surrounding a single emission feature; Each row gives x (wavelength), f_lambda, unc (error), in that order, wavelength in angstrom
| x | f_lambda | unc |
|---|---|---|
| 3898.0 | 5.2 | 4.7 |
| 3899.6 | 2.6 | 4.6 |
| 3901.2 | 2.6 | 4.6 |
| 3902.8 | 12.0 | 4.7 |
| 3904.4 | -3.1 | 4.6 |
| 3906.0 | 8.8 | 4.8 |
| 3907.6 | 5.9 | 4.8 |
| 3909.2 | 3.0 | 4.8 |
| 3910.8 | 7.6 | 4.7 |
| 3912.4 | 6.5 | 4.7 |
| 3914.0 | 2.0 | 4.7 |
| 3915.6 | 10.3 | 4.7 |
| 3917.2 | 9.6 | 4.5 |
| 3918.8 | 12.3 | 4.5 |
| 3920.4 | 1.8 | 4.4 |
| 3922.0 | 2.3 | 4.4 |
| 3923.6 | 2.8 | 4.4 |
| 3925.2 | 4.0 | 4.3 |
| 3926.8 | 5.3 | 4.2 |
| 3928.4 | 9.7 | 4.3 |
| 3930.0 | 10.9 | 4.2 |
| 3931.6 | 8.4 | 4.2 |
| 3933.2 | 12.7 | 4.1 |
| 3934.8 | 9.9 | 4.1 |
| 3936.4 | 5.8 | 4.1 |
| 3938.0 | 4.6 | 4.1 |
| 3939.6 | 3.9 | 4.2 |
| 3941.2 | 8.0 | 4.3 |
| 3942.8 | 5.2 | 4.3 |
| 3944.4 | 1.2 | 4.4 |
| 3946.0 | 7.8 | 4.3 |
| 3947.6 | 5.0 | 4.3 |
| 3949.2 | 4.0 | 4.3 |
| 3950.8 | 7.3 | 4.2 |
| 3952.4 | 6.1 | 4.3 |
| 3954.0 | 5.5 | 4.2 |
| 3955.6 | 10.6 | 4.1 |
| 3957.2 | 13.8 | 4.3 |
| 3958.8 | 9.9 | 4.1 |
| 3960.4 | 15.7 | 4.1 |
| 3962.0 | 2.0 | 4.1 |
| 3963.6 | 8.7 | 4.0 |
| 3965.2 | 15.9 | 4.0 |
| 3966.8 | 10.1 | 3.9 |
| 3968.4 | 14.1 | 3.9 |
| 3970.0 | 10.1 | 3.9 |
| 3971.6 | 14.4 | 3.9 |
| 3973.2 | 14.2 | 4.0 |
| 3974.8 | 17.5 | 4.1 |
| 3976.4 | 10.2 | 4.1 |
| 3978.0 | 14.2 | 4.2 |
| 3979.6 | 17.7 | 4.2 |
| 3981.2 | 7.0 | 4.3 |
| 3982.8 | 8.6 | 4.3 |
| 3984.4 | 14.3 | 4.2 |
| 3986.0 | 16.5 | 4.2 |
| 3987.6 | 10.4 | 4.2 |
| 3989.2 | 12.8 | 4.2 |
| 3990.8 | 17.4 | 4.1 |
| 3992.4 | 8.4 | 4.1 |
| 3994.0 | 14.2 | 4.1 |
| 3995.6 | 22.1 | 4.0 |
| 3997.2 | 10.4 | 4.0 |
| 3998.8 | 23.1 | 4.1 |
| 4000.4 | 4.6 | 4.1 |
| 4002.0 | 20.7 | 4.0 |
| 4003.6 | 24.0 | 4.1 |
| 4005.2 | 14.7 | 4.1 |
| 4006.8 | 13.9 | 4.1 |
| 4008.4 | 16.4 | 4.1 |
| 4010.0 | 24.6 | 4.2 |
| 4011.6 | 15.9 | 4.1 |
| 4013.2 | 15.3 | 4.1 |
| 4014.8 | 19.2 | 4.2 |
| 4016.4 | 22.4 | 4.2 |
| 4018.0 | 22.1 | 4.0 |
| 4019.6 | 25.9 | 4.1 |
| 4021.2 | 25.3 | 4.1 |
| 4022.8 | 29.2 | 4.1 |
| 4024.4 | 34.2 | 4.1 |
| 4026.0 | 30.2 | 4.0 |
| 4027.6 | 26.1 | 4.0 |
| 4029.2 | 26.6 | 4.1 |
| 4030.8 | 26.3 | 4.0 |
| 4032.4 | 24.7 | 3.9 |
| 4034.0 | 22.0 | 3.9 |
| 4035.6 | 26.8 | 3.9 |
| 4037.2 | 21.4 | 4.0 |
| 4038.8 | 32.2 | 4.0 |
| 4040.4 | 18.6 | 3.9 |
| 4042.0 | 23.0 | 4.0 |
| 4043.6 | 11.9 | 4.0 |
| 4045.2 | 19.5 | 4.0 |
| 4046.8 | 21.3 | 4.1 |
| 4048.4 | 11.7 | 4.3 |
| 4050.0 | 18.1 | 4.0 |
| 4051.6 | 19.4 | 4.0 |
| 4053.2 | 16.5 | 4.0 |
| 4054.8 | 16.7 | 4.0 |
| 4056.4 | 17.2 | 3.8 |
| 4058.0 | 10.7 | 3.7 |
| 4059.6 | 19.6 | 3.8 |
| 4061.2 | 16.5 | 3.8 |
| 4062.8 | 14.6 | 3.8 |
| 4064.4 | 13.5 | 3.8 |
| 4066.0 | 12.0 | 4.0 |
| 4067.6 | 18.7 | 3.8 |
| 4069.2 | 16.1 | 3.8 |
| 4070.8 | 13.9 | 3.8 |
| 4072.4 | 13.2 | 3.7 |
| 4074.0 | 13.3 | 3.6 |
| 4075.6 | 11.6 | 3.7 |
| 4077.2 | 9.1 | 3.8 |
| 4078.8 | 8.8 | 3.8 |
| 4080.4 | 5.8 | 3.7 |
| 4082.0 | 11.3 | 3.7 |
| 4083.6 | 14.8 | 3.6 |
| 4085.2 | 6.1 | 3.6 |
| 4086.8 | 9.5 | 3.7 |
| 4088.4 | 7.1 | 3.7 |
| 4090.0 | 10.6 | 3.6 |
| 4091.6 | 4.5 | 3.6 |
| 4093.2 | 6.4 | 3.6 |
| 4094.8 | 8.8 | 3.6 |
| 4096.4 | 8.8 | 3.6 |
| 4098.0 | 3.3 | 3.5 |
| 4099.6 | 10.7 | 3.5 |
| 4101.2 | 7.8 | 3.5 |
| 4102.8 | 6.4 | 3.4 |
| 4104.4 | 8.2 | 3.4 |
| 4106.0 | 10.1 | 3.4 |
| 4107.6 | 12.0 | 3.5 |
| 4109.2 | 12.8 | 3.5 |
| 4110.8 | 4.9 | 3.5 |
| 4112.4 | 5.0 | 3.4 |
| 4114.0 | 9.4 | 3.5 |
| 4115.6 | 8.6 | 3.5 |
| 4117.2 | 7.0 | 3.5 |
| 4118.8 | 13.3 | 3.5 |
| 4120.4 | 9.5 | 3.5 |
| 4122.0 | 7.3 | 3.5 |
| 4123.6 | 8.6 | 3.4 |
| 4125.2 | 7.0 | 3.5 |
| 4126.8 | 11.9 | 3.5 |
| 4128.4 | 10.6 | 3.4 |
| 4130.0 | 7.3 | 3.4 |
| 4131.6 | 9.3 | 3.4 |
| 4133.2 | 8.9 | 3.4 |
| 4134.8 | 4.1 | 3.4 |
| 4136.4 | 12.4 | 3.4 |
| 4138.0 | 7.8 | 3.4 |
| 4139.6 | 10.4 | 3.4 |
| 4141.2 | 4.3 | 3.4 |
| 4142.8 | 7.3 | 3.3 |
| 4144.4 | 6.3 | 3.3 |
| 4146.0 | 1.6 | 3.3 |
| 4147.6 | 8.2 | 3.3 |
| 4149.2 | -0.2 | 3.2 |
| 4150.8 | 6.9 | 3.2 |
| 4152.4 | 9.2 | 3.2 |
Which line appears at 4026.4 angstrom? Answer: C IV 1549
